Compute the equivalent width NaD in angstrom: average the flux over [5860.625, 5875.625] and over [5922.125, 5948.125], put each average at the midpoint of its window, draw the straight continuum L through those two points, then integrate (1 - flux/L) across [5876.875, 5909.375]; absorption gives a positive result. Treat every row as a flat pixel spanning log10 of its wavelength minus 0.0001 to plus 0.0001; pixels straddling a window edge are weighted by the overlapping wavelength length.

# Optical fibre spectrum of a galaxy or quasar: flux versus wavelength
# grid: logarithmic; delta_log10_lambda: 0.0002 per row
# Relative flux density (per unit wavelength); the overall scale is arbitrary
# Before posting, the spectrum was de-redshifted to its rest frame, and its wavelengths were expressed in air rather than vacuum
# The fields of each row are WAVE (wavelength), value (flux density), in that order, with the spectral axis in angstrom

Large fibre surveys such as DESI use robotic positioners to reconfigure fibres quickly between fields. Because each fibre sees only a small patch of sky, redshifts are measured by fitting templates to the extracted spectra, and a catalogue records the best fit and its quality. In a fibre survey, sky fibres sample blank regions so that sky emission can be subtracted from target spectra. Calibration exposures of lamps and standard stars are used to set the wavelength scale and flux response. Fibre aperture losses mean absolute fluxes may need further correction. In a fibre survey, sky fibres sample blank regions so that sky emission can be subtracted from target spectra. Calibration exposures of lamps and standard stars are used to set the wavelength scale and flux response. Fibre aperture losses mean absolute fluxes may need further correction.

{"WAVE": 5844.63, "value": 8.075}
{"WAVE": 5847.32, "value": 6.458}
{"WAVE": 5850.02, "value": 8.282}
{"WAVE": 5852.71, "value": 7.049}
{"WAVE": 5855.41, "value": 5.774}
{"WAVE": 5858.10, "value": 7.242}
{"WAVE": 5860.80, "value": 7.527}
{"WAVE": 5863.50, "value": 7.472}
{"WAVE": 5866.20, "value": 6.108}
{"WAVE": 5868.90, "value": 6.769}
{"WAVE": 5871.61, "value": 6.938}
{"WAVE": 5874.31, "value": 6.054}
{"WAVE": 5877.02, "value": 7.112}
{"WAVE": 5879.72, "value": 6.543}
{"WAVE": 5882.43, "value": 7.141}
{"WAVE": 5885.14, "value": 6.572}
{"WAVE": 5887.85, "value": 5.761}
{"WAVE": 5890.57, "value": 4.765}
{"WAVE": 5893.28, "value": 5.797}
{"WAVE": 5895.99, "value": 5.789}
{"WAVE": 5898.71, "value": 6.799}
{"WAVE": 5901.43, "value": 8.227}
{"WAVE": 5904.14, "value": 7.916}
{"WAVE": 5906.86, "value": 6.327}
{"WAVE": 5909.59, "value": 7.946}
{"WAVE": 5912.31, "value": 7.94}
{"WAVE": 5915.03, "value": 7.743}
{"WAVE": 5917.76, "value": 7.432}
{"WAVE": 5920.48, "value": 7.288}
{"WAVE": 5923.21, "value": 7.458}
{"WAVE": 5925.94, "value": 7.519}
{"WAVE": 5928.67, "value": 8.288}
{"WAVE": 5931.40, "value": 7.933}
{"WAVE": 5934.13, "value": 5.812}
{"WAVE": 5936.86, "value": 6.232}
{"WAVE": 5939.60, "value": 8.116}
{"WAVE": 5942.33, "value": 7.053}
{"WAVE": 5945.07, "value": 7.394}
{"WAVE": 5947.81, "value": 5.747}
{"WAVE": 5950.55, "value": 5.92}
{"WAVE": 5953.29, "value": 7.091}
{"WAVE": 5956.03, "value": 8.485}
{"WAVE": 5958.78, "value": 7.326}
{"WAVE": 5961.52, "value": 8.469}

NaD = 1.58 angstrom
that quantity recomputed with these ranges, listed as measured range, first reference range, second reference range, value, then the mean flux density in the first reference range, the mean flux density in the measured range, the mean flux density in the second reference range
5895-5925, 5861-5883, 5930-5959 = -2.05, 6.79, 7.37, 7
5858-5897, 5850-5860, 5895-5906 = 3.20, 6.96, 6.49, 7.19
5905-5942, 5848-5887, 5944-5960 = -2.34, 6.88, 7.38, 6.98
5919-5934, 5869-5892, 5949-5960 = -1.45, 6.38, 7.54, 7.18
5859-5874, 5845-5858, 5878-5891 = -0.50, 7.01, 6.91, 6.28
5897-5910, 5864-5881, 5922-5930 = -0.14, 6.63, 7.36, 7.76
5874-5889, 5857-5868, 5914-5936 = 1.25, 7.07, 6.57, 7.4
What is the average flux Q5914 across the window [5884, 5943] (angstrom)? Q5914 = 7.04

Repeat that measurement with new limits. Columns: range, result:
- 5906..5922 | 7.48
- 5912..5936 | 7.45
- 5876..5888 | 6.7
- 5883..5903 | 6.3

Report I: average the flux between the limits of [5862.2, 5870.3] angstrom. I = 6.78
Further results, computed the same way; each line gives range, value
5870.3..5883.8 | 6.76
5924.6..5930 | 7.9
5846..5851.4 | 7.37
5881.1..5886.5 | 6.85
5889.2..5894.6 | 5.27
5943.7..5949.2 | 6.56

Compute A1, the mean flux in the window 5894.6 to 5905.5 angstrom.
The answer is 7.18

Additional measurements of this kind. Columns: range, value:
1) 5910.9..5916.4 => 7.84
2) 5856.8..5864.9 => 7.41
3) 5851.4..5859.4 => 6.69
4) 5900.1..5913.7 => 7.67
